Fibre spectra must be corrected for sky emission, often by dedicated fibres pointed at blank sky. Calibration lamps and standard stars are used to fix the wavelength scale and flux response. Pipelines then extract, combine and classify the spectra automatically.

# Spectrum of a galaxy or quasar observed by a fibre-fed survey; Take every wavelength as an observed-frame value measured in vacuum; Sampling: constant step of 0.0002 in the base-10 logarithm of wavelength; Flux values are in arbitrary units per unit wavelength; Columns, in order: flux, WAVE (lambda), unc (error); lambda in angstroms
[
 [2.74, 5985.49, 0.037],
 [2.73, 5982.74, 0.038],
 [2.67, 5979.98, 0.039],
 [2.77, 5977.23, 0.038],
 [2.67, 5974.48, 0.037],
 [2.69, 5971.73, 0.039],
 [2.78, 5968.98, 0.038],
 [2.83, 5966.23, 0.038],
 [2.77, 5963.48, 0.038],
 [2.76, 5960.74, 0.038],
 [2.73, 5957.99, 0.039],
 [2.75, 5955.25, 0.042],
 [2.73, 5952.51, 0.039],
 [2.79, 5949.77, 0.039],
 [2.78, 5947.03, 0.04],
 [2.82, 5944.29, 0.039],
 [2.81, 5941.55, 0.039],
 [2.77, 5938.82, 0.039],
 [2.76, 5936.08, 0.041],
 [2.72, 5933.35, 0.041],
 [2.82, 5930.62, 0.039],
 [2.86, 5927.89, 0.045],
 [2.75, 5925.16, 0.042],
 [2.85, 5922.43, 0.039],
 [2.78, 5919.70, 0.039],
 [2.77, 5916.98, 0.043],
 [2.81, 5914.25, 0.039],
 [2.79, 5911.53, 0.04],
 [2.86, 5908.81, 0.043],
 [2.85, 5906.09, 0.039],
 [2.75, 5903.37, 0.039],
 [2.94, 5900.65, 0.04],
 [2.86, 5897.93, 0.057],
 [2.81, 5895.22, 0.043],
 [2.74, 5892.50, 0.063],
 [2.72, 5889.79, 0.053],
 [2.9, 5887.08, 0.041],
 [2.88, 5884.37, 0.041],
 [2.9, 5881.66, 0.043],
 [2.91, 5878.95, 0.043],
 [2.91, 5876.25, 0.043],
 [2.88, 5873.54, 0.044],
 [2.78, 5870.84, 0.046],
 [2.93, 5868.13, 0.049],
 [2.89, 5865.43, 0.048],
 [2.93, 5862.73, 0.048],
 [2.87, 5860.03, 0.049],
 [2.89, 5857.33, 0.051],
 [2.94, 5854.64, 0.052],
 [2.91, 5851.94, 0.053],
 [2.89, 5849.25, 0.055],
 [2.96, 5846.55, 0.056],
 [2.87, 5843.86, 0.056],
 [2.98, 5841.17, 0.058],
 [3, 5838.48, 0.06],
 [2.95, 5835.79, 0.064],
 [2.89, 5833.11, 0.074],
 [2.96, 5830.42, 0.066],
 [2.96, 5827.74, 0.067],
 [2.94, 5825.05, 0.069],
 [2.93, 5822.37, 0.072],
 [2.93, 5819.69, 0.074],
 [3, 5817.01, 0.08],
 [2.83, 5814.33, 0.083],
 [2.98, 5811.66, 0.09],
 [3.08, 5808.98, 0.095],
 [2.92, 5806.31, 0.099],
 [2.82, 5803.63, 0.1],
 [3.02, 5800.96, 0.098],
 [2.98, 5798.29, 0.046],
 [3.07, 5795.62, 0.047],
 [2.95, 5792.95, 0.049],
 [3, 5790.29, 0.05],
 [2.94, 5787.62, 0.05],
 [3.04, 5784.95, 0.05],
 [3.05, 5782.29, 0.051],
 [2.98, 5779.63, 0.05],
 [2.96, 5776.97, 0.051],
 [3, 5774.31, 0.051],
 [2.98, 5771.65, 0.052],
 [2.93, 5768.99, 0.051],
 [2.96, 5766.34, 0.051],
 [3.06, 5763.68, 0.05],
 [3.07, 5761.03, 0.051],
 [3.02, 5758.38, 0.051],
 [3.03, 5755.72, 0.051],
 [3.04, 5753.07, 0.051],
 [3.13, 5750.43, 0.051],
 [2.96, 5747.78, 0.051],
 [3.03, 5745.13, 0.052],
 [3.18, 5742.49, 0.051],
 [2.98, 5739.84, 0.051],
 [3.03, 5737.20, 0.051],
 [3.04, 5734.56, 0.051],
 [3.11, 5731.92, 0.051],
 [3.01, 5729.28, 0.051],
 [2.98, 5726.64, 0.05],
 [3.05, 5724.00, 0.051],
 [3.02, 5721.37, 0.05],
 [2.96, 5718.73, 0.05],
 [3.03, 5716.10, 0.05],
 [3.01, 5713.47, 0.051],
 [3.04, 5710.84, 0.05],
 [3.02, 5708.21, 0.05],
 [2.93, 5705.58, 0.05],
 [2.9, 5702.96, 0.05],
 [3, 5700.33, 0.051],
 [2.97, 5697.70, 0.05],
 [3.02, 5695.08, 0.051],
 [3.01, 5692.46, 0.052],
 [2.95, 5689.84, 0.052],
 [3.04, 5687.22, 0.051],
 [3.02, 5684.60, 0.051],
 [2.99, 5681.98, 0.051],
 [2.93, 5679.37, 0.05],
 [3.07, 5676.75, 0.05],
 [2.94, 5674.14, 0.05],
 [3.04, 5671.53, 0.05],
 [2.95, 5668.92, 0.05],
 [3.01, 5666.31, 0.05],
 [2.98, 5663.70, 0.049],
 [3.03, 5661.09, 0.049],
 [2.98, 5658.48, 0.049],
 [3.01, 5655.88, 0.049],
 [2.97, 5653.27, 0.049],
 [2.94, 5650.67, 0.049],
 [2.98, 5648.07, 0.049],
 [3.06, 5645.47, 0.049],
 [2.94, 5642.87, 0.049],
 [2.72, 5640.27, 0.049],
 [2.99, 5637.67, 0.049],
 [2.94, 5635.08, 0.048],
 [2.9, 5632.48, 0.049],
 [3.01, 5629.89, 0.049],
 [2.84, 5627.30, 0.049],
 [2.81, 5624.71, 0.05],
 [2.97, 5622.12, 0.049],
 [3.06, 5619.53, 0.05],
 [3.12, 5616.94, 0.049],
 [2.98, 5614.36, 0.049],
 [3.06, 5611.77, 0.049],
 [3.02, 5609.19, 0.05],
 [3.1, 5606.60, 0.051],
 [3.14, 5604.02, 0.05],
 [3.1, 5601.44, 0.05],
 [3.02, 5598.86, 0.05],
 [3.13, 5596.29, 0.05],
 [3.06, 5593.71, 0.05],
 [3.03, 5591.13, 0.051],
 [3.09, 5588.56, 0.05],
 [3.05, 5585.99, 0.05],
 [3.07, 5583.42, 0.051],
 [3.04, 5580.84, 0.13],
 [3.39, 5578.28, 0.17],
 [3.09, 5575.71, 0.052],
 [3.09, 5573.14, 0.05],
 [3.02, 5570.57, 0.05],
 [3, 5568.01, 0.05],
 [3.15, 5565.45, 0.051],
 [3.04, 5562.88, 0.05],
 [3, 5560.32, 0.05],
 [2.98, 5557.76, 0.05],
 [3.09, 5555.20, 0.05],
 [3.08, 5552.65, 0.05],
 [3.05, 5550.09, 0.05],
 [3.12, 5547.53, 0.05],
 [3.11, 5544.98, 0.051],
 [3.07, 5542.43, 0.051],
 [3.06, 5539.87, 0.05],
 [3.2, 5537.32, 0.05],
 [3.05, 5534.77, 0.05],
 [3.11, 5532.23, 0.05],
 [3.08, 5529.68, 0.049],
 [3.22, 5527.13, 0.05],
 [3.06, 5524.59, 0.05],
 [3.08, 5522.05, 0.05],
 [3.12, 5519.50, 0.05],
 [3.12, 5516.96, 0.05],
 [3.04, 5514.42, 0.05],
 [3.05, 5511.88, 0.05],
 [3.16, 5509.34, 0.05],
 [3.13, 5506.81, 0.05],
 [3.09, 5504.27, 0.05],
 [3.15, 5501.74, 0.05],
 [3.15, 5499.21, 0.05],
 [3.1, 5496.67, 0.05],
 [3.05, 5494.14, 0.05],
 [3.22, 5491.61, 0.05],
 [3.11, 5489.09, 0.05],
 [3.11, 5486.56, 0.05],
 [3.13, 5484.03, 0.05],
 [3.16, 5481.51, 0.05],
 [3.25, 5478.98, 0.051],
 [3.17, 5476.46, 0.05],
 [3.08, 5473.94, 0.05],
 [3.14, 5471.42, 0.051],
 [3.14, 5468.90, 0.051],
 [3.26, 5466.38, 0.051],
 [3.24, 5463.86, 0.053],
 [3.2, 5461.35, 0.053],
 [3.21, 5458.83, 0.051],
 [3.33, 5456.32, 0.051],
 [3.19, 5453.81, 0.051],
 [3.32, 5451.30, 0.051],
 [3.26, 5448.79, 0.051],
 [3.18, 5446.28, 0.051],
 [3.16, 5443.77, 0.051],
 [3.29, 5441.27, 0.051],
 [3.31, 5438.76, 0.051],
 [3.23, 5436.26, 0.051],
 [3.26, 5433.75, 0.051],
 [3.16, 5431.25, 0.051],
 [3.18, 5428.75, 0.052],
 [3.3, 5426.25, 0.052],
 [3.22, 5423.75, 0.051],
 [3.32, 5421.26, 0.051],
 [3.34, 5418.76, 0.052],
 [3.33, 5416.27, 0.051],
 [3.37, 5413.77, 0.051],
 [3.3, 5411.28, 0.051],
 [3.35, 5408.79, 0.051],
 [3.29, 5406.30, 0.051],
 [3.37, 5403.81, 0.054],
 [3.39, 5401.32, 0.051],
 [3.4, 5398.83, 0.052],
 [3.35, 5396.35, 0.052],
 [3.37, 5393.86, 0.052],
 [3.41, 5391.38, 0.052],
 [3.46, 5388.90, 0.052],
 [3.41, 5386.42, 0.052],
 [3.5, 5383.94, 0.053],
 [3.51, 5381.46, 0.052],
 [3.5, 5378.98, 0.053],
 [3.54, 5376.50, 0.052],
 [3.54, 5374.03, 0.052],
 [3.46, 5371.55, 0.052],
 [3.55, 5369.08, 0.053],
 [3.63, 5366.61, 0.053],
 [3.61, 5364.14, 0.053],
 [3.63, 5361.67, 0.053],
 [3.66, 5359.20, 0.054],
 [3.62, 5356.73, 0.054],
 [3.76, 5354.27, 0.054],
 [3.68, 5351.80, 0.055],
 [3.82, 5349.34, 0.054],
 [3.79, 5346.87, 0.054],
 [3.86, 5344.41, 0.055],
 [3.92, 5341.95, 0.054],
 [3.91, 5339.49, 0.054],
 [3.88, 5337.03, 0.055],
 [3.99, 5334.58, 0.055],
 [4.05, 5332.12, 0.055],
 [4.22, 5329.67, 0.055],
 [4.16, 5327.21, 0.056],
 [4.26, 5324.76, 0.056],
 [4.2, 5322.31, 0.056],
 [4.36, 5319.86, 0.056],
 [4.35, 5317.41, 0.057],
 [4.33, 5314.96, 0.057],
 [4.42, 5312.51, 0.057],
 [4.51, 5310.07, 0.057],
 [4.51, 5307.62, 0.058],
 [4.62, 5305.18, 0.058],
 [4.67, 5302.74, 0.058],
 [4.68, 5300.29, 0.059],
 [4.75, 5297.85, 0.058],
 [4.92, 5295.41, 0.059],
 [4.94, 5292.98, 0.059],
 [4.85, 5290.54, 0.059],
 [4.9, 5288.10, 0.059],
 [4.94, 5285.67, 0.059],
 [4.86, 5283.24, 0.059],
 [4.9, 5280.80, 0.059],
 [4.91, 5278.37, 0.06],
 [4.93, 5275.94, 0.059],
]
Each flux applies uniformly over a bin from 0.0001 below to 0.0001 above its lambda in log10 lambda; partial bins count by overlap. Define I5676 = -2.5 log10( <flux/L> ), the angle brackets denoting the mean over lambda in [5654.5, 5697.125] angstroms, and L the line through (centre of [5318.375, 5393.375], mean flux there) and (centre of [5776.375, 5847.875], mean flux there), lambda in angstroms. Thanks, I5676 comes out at 0.07 mag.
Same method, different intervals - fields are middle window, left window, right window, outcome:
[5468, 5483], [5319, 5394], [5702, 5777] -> 0.12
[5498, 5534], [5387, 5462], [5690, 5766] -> 0.04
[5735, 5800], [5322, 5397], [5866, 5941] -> 0.01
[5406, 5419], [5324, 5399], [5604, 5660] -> 0.07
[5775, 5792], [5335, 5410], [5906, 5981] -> 0.00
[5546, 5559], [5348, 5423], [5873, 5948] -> 0.07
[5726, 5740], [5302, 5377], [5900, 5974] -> 0.06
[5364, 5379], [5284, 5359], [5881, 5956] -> 0.17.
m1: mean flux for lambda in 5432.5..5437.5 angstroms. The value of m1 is 3.24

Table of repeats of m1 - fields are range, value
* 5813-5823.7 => 2.92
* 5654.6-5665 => 3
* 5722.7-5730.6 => 3.01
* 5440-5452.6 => 3.24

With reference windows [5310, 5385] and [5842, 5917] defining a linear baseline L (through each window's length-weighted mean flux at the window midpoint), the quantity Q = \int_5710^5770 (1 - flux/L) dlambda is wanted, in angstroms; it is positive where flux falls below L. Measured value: 1.9 angstroms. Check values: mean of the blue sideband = 3.87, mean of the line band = 3.03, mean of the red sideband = 2.86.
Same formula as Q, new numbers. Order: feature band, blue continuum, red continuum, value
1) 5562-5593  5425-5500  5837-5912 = 0.2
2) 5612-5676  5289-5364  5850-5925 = 8.7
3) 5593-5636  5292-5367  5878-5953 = 6.0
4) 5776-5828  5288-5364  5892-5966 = 2.1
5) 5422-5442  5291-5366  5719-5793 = 3.3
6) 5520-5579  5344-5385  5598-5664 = 1.7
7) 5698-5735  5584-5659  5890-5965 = -0.9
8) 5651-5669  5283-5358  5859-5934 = 2.4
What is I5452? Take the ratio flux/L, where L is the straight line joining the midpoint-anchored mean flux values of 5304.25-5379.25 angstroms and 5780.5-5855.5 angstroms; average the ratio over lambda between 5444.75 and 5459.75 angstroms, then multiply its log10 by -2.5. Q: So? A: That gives 0.15 mag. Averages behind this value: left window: 3.95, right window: 2.96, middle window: 3.25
